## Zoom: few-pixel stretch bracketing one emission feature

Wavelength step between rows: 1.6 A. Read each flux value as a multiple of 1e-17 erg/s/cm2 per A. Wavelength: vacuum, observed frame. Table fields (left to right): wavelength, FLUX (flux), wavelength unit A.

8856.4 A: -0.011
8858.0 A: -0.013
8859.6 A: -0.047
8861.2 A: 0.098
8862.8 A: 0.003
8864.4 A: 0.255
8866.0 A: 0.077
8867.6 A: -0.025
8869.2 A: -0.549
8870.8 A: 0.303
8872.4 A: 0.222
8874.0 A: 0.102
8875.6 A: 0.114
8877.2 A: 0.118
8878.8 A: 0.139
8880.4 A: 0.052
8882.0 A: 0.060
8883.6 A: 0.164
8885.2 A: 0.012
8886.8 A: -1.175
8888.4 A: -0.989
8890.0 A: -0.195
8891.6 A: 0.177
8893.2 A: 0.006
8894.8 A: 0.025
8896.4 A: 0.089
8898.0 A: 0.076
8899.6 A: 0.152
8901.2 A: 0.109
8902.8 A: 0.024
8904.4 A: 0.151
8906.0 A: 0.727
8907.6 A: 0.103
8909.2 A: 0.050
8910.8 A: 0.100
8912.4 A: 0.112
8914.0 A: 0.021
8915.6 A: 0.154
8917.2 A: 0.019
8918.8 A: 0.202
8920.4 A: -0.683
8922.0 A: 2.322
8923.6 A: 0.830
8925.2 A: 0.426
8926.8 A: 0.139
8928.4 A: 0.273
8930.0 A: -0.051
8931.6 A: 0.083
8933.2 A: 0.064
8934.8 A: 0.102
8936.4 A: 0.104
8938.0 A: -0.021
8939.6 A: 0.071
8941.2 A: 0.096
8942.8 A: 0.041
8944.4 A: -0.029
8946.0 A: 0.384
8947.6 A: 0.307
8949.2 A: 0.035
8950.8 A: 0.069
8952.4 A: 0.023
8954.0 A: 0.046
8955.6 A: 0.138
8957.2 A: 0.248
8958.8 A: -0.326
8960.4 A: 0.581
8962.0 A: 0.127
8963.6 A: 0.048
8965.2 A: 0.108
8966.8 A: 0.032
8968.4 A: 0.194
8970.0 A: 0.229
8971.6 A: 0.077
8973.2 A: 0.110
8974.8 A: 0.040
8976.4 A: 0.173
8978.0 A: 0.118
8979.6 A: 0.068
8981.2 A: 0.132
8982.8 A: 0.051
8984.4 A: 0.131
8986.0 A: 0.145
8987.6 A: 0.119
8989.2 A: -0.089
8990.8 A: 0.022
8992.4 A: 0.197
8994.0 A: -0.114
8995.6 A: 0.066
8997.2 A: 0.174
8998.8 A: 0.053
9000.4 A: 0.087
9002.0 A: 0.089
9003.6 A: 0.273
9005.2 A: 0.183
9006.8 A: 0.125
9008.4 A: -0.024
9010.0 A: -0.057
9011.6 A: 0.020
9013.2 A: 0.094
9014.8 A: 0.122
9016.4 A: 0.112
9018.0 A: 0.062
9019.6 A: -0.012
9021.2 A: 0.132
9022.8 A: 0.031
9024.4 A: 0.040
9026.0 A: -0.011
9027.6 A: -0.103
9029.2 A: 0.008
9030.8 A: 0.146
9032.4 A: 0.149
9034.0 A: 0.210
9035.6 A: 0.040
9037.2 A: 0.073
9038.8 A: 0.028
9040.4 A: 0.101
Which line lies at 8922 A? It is H-gamma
